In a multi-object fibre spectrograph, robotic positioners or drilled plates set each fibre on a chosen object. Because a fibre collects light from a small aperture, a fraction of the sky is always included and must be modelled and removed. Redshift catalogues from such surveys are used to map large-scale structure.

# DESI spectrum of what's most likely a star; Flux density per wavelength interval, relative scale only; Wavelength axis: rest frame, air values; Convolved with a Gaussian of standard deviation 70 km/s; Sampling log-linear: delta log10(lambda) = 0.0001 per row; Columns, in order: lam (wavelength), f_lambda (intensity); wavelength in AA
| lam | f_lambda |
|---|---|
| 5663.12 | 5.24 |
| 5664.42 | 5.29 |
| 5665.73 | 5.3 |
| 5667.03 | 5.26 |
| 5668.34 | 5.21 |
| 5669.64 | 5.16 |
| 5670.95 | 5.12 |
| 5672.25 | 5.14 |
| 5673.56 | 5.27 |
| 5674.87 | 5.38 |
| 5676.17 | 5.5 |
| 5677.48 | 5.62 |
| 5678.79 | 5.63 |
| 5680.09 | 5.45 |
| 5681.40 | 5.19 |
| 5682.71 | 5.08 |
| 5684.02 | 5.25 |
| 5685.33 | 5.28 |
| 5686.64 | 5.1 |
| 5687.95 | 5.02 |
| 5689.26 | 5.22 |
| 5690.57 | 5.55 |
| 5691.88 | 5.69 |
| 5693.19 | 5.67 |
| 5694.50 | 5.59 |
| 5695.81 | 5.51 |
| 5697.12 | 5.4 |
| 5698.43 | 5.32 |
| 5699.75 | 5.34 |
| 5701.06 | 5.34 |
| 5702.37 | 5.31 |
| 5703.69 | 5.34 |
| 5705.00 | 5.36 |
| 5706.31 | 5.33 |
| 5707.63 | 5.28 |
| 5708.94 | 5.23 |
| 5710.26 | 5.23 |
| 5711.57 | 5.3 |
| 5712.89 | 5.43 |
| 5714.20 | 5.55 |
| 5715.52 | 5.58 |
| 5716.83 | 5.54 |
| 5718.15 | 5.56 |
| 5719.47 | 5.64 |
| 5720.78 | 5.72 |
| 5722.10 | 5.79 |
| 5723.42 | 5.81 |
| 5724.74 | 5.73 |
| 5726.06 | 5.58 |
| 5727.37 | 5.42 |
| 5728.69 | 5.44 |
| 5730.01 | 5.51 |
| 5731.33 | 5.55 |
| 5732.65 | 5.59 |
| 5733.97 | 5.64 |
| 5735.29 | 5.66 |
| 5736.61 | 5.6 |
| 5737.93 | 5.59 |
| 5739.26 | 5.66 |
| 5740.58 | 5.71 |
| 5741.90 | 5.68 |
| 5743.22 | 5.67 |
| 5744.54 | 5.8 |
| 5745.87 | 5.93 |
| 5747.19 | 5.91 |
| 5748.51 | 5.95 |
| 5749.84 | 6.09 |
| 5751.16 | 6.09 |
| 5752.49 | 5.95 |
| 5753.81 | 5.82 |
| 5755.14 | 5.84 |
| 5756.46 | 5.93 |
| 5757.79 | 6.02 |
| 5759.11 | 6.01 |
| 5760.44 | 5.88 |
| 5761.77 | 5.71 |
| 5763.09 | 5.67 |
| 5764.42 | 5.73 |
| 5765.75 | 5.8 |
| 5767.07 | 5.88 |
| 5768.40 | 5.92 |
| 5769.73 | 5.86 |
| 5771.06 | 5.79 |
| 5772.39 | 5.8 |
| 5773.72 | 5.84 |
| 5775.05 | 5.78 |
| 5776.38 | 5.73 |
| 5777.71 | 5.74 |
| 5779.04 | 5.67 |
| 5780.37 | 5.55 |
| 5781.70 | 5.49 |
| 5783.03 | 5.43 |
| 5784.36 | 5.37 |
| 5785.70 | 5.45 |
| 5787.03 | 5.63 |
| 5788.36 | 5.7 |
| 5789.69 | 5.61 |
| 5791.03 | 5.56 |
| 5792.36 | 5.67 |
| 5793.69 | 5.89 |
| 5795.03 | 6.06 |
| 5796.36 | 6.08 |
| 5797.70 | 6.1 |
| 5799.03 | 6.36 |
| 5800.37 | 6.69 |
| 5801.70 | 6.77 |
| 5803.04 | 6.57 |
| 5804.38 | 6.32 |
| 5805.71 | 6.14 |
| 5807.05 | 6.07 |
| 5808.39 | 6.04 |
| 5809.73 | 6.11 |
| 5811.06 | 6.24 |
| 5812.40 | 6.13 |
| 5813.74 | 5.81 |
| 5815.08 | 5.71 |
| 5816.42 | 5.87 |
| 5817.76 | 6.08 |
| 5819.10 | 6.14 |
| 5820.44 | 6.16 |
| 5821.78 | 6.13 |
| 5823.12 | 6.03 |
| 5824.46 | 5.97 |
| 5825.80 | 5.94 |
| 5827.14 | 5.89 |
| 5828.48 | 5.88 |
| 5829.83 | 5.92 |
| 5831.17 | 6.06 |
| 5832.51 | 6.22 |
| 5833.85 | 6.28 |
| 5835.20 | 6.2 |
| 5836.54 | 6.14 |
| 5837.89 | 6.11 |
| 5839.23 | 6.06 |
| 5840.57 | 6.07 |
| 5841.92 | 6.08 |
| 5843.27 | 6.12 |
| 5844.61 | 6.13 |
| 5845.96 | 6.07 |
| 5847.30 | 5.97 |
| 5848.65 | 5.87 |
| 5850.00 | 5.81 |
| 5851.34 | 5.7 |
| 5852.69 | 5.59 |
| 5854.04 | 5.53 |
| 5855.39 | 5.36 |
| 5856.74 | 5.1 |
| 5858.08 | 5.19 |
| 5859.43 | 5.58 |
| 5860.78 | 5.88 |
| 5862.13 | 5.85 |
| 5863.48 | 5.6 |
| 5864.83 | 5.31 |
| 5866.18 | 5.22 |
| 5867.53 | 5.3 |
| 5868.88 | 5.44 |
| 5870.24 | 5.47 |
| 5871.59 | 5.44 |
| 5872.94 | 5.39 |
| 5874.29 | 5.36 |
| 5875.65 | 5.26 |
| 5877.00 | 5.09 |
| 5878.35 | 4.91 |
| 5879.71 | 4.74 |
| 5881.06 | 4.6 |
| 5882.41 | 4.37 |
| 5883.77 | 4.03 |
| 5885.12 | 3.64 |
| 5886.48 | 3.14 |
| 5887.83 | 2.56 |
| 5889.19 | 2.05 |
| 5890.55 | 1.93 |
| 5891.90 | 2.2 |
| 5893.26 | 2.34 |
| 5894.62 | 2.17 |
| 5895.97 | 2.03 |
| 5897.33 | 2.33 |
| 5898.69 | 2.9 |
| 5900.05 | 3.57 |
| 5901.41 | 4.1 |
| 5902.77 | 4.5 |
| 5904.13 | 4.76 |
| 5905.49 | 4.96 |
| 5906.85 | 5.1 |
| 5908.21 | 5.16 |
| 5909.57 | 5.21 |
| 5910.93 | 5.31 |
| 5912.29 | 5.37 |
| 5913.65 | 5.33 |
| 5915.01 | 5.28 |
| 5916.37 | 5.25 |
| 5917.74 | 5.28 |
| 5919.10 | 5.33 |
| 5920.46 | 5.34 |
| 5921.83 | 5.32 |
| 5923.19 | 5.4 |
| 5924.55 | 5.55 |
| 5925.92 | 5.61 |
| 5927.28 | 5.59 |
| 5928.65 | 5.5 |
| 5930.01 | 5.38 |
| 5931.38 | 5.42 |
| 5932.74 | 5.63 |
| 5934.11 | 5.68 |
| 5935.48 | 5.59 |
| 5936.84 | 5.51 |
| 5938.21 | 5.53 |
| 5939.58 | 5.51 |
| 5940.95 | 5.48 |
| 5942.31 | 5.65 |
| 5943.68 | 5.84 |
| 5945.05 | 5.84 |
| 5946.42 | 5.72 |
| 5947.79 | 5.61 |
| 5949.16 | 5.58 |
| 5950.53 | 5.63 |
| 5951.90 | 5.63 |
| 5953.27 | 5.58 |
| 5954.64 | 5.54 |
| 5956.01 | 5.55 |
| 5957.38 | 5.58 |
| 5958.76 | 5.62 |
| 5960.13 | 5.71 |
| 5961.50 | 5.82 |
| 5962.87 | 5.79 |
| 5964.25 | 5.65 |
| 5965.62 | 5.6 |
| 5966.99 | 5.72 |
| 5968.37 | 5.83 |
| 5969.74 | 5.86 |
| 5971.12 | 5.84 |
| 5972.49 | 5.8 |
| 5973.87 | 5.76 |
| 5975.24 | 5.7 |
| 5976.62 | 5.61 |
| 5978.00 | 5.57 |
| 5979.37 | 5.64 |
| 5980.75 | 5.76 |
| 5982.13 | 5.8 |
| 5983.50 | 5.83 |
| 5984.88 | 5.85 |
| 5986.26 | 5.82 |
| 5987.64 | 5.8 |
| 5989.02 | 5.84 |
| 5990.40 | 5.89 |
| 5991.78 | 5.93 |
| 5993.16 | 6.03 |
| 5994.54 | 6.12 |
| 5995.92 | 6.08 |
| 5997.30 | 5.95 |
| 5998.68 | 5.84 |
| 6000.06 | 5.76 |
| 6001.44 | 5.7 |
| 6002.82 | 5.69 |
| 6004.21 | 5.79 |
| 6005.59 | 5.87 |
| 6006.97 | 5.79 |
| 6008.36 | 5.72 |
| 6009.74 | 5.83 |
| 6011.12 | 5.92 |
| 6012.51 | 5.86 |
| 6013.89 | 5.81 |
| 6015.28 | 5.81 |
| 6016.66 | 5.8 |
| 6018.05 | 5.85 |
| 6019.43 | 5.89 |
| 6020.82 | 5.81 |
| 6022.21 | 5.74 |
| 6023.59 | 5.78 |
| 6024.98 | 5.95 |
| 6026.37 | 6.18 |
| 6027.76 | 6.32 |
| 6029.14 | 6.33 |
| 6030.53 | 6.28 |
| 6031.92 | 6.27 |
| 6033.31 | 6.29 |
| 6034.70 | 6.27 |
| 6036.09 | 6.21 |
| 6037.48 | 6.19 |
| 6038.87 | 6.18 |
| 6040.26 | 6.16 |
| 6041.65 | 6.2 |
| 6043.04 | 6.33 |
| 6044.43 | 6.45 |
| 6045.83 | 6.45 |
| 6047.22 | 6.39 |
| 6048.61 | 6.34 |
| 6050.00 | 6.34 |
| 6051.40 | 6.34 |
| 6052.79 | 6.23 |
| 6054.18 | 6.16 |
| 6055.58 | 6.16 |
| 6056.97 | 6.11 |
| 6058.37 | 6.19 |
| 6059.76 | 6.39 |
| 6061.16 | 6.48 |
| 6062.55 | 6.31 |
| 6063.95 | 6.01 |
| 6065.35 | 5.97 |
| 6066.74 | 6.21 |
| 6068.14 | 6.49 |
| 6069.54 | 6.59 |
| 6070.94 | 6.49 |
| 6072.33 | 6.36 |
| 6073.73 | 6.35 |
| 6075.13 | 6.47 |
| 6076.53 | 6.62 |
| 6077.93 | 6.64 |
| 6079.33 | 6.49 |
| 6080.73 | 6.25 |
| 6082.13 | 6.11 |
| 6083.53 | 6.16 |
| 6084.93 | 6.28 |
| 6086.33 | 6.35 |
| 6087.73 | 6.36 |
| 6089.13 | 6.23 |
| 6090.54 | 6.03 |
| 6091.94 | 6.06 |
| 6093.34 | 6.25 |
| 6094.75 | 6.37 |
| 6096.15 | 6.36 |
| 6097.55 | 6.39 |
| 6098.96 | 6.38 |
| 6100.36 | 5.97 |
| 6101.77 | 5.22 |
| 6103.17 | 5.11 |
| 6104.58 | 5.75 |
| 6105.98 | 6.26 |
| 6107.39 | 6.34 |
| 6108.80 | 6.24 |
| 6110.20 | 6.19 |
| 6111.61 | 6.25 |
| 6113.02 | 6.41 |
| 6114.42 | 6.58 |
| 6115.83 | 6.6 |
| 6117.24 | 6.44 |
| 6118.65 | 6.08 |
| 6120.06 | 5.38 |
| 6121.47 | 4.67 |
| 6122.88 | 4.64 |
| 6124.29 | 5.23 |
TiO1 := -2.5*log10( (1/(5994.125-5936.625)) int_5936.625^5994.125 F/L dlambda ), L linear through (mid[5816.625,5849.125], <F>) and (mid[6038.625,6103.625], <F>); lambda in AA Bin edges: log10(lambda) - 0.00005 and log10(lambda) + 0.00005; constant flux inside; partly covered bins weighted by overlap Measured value 0.08 mag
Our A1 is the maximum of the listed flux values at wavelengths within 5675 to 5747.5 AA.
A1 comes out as 5.93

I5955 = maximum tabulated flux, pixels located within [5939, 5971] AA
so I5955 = 5.86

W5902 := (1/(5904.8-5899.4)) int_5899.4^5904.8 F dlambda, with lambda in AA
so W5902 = 4.23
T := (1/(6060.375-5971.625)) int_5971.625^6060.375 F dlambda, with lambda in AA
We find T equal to 6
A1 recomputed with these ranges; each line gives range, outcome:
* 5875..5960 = 5.84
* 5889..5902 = 4.1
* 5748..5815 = 6.77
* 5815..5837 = 6.28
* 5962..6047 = 6.45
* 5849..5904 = 5.88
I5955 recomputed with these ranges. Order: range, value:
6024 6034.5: 6.33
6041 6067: 6.48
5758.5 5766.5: 6.01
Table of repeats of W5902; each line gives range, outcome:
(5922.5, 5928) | 5.54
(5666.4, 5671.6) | 5.19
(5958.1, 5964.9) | 5.72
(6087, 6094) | 6.19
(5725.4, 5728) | 5.52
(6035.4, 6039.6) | 6.19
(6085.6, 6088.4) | 6.36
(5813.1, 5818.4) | 5.86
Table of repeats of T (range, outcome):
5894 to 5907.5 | 3.65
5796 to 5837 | 6.13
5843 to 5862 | 5.7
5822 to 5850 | 6.05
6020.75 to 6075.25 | 6.25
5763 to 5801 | 5.79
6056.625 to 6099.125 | 6.31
